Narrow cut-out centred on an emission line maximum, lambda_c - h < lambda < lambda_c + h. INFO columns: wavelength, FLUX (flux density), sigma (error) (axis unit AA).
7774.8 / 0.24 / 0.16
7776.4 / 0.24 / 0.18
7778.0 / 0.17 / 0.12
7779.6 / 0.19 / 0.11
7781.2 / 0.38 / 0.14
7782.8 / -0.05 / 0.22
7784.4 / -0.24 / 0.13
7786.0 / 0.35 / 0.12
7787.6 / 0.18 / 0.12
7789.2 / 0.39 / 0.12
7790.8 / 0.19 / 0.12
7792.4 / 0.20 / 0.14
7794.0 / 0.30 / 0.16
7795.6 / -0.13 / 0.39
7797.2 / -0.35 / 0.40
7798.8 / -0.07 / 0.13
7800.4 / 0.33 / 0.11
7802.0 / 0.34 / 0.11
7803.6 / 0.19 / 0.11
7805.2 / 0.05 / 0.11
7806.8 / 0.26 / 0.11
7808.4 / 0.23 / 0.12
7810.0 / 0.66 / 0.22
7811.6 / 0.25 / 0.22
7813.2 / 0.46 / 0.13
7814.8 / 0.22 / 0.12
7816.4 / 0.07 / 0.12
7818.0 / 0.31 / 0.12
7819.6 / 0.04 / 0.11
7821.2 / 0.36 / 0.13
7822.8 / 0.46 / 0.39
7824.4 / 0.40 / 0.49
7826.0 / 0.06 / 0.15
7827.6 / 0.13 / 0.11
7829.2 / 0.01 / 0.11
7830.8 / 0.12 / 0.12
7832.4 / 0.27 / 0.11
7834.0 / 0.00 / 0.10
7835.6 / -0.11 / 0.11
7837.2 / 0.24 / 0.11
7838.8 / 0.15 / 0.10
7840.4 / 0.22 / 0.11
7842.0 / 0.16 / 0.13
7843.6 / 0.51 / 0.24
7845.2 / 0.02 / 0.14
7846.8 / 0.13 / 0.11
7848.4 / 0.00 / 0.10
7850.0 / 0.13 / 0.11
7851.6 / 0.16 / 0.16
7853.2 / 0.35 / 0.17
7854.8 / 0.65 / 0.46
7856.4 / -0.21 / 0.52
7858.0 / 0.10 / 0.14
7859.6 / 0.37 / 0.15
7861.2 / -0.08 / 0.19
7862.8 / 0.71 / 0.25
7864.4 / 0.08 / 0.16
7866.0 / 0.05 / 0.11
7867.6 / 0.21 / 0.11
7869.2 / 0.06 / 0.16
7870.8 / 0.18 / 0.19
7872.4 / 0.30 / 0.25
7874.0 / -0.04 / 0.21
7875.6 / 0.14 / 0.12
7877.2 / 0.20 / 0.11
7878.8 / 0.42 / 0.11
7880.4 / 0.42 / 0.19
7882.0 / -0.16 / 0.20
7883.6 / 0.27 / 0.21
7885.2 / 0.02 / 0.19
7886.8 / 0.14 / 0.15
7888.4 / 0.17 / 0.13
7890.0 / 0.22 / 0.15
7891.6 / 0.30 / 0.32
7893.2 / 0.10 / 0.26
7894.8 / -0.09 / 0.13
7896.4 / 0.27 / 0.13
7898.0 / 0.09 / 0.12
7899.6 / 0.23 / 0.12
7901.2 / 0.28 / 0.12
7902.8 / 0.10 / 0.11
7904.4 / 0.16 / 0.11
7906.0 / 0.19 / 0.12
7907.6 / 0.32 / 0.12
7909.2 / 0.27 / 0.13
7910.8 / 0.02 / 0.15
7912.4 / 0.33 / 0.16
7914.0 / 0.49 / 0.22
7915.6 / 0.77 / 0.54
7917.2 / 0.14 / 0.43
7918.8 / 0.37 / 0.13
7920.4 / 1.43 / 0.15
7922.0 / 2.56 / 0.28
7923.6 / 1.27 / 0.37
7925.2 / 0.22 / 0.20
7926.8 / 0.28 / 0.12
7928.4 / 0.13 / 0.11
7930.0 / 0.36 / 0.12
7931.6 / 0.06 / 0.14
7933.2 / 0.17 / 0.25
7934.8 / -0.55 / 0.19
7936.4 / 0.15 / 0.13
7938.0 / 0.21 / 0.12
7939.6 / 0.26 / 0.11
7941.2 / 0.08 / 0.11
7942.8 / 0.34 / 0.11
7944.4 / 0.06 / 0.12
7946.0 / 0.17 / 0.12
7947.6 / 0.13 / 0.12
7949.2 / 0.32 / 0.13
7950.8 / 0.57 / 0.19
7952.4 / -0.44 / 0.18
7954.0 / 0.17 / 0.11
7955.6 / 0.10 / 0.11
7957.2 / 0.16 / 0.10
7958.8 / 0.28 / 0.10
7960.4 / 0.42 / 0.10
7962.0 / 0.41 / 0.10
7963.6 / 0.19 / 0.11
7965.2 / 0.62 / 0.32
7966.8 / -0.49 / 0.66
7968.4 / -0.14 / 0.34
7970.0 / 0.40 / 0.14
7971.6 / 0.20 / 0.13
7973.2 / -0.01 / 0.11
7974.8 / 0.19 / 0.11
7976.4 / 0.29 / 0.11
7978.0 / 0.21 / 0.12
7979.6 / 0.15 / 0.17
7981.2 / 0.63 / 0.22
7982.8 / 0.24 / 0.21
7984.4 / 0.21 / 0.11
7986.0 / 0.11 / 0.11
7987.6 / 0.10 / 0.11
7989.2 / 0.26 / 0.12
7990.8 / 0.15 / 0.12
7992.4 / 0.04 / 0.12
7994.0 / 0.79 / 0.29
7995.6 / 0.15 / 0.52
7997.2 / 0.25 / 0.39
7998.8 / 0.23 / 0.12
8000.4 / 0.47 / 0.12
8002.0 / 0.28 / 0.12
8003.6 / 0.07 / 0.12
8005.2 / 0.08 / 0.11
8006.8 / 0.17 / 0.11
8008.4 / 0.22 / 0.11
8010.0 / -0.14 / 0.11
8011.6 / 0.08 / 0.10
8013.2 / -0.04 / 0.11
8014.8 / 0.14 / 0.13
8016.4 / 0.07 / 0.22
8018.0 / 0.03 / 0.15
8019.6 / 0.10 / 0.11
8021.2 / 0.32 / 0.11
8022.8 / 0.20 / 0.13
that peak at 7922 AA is H-gamma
